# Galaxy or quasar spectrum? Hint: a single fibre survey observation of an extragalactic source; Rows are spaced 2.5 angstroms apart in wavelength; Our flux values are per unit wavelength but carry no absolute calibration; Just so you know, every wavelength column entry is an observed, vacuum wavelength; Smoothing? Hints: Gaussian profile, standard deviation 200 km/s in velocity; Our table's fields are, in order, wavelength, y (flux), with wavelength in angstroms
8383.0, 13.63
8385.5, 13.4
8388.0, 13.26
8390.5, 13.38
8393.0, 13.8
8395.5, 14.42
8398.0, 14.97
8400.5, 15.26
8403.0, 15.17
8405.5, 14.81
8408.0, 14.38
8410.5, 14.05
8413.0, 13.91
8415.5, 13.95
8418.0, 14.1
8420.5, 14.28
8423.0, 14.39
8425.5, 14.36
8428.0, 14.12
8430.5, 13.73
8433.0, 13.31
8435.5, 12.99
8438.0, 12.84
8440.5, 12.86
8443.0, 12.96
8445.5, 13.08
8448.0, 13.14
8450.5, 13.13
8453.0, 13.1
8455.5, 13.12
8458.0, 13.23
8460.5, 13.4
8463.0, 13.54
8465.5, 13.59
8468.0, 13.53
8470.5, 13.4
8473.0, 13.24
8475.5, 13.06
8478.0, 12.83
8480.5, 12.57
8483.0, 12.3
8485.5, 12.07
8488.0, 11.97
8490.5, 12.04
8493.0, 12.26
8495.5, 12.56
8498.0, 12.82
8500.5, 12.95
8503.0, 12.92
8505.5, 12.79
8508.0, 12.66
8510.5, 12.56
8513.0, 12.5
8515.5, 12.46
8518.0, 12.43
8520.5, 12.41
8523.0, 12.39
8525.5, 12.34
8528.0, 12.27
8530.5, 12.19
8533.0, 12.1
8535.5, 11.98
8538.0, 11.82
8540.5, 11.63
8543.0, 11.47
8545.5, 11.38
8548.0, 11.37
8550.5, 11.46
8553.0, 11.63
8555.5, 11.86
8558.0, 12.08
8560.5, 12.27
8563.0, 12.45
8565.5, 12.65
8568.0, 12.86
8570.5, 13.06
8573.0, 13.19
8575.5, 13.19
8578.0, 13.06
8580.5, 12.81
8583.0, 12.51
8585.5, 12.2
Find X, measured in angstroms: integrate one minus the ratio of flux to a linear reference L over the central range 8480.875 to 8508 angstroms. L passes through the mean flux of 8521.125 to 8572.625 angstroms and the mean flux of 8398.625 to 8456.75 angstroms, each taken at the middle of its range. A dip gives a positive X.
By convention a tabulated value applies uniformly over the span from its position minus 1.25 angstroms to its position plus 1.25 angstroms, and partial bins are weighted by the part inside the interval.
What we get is 0.75 angstroms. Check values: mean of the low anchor 13.8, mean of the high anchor 12.1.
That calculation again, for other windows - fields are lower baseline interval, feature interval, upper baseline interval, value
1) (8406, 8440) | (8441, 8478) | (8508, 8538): 0.2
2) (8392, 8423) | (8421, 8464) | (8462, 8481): 1.2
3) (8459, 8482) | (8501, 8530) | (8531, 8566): -0.2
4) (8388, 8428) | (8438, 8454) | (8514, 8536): 0.7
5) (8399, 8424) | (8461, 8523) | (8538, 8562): 0.5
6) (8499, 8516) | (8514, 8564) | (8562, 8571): 2.8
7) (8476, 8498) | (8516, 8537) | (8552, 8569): 0.1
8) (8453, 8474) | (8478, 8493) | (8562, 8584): 1.2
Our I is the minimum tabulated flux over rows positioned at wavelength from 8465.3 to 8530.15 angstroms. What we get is 11.97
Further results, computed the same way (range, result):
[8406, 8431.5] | 13.73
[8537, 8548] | 11.37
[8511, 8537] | 11.98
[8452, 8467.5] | 13.1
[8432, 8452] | 12.84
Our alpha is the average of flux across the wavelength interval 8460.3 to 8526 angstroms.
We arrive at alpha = 12.7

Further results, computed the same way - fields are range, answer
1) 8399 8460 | 13.8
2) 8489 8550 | 12.3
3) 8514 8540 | 12.2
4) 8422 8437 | 13.8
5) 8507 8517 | 12.5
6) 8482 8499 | 12.3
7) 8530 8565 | 11.8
